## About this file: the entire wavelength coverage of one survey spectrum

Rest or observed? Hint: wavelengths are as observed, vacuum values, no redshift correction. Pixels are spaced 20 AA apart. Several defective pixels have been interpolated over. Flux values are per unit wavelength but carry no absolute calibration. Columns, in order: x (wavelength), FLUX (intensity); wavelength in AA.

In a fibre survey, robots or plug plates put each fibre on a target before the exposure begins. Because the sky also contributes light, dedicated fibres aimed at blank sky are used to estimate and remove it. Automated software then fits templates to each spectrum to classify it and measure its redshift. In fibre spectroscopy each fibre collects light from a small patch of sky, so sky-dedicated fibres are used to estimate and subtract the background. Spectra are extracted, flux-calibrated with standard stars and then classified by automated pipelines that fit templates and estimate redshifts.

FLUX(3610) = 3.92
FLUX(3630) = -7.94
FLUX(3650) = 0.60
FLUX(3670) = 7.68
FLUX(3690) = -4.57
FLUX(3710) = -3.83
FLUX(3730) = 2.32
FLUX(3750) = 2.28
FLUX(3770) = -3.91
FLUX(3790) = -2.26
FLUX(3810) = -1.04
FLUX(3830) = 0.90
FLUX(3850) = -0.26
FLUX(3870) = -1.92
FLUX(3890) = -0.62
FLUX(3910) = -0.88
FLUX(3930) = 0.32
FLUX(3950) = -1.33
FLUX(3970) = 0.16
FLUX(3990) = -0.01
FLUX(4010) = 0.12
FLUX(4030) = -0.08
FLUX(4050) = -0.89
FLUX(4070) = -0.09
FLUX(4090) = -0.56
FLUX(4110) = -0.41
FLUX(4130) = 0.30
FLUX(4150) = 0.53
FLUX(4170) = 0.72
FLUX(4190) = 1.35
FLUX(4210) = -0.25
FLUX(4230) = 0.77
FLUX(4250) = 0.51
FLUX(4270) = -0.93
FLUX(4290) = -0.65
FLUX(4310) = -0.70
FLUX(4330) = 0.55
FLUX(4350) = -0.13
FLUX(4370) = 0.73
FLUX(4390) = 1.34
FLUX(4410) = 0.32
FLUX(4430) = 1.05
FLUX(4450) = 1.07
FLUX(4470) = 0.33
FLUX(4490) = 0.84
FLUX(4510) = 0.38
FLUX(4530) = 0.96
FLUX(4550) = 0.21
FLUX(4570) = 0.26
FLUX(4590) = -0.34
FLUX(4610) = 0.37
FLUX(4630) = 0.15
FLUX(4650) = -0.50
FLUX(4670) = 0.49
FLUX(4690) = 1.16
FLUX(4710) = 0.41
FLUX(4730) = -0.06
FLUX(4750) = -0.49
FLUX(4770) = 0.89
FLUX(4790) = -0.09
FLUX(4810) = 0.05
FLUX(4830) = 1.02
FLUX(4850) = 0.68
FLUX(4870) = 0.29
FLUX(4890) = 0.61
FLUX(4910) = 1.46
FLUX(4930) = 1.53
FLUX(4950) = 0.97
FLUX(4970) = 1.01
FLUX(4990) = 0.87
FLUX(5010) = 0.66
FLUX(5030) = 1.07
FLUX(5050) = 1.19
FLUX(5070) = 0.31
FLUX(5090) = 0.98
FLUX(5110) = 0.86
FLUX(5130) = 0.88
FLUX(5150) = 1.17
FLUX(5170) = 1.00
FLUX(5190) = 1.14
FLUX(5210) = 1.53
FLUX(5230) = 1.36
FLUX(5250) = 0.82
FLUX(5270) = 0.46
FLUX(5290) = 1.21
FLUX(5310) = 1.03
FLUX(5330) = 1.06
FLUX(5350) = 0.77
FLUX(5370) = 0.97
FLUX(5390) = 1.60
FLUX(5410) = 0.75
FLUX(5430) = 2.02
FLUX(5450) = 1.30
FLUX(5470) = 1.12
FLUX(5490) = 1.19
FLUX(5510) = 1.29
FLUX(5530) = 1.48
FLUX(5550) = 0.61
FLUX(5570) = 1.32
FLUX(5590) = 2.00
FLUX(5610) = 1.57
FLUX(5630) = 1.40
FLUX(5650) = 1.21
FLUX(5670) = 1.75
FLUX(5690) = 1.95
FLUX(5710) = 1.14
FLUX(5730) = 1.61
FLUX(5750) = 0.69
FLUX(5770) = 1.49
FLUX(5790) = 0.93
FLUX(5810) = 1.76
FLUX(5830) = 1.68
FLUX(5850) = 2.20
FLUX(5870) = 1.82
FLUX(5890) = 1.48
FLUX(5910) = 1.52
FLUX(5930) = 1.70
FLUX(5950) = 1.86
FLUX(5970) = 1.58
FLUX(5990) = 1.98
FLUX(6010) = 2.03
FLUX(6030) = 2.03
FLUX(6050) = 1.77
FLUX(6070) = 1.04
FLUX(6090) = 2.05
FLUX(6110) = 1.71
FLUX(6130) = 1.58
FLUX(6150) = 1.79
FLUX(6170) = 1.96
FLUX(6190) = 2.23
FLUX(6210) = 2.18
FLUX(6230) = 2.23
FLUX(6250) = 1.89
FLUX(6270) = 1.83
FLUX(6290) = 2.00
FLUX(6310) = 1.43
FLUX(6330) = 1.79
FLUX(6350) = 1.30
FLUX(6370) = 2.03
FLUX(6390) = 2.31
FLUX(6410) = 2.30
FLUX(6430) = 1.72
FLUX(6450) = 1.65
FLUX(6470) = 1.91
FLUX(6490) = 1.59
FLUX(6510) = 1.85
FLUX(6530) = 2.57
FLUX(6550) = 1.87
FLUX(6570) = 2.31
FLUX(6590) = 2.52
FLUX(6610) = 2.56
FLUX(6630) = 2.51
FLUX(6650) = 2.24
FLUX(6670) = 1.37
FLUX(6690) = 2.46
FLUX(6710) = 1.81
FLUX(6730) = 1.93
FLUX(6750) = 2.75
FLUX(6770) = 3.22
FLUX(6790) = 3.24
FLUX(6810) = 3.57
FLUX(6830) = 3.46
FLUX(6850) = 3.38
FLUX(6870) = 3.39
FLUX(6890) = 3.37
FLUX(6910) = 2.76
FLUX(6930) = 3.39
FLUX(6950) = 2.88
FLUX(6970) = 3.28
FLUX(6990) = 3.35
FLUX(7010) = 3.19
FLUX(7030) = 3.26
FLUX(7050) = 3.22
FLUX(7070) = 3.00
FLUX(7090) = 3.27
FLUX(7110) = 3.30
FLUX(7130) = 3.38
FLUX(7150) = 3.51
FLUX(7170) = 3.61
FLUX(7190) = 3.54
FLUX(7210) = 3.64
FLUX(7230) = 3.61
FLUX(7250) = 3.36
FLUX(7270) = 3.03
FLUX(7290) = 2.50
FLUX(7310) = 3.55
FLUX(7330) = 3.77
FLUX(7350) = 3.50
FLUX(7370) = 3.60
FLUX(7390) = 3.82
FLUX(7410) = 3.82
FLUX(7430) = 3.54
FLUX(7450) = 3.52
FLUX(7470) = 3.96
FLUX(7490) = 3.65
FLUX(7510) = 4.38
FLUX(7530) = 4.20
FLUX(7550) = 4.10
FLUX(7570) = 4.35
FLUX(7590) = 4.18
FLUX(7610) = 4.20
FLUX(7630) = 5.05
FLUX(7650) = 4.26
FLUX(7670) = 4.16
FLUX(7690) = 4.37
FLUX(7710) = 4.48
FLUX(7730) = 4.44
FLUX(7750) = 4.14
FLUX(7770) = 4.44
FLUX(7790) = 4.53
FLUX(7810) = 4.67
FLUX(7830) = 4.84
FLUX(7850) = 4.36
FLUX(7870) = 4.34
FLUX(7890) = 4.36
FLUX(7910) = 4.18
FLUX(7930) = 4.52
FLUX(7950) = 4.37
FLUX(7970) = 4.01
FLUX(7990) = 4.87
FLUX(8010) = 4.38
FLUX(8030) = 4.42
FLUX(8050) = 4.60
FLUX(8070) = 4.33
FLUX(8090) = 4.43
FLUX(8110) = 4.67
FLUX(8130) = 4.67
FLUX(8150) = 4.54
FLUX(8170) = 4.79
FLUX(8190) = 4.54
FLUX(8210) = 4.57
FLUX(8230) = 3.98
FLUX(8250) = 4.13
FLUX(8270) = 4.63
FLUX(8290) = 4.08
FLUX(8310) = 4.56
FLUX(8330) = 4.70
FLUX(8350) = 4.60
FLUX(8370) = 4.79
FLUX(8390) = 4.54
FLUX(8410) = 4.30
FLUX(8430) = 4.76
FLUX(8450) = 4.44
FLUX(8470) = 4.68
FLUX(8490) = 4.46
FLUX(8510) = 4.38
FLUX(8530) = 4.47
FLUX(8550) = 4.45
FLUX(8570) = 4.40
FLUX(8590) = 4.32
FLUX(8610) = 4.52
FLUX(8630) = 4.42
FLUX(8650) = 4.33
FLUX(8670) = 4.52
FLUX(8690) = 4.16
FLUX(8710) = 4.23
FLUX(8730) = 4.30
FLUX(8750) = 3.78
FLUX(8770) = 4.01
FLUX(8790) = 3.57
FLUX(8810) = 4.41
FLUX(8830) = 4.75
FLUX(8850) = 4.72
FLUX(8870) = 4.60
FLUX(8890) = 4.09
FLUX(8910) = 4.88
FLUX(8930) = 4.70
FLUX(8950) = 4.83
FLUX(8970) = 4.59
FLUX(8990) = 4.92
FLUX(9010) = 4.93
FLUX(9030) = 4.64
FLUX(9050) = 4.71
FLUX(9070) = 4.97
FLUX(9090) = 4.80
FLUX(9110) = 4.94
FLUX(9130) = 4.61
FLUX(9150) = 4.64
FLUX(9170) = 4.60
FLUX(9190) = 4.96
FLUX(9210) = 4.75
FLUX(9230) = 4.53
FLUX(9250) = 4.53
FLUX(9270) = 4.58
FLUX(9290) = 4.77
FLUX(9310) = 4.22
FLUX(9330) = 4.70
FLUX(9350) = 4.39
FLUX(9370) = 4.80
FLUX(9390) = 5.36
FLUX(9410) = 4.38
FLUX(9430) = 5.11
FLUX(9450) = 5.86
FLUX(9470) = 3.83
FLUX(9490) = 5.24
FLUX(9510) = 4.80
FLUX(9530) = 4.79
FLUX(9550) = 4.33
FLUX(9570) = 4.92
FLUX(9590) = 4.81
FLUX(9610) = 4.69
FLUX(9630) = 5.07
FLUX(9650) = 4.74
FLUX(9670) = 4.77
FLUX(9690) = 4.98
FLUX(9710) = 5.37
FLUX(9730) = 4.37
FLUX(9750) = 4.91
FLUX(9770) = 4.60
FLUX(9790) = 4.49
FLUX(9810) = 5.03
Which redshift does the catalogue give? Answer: 0.69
